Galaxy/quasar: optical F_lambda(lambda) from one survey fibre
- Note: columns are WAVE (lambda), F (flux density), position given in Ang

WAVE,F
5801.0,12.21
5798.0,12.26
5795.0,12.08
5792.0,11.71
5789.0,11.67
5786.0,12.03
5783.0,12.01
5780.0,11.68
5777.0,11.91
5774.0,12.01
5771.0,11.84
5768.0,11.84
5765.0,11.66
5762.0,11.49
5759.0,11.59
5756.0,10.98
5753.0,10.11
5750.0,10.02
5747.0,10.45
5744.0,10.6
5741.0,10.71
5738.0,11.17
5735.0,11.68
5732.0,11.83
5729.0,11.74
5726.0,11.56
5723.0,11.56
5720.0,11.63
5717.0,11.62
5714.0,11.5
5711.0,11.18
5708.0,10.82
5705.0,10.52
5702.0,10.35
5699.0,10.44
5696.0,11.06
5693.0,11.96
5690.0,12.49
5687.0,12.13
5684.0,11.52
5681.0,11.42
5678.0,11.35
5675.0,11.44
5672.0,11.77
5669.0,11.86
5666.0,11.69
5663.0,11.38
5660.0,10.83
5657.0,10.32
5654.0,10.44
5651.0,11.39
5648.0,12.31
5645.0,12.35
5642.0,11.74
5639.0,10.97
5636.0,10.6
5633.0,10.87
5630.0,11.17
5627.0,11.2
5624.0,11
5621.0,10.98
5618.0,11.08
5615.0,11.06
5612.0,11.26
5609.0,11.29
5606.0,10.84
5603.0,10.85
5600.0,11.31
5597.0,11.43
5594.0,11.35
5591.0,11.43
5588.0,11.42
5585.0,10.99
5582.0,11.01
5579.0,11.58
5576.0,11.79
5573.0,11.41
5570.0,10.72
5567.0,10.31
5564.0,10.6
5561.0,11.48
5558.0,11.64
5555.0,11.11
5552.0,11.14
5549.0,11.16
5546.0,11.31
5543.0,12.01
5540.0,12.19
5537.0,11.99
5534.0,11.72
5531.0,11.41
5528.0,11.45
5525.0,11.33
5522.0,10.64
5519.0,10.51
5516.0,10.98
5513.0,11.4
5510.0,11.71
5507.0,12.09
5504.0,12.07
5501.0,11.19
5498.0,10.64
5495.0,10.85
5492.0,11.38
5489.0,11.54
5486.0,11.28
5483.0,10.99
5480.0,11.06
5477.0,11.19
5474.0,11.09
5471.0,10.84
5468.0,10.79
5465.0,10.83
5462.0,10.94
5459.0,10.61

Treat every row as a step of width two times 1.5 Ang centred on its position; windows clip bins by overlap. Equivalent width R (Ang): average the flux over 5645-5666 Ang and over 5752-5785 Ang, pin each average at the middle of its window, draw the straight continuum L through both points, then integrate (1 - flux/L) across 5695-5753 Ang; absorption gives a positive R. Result 2.0 Ang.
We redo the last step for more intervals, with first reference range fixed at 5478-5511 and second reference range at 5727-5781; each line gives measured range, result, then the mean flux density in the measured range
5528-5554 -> -0.6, 11.6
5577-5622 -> 0.5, 11.2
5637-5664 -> 0.1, 11.3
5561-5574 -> 0.6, 10.8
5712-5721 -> -0.2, 11.6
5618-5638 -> 0.6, 11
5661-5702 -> -0.8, 11.5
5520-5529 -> 0.2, 11.1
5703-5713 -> 0.4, 10.8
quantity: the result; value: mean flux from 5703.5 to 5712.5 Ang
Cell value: 10.8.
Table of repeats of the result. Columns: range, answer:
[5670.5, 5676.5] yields 11.6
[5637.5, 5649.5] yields 11.8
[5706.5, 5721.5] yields 11.3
